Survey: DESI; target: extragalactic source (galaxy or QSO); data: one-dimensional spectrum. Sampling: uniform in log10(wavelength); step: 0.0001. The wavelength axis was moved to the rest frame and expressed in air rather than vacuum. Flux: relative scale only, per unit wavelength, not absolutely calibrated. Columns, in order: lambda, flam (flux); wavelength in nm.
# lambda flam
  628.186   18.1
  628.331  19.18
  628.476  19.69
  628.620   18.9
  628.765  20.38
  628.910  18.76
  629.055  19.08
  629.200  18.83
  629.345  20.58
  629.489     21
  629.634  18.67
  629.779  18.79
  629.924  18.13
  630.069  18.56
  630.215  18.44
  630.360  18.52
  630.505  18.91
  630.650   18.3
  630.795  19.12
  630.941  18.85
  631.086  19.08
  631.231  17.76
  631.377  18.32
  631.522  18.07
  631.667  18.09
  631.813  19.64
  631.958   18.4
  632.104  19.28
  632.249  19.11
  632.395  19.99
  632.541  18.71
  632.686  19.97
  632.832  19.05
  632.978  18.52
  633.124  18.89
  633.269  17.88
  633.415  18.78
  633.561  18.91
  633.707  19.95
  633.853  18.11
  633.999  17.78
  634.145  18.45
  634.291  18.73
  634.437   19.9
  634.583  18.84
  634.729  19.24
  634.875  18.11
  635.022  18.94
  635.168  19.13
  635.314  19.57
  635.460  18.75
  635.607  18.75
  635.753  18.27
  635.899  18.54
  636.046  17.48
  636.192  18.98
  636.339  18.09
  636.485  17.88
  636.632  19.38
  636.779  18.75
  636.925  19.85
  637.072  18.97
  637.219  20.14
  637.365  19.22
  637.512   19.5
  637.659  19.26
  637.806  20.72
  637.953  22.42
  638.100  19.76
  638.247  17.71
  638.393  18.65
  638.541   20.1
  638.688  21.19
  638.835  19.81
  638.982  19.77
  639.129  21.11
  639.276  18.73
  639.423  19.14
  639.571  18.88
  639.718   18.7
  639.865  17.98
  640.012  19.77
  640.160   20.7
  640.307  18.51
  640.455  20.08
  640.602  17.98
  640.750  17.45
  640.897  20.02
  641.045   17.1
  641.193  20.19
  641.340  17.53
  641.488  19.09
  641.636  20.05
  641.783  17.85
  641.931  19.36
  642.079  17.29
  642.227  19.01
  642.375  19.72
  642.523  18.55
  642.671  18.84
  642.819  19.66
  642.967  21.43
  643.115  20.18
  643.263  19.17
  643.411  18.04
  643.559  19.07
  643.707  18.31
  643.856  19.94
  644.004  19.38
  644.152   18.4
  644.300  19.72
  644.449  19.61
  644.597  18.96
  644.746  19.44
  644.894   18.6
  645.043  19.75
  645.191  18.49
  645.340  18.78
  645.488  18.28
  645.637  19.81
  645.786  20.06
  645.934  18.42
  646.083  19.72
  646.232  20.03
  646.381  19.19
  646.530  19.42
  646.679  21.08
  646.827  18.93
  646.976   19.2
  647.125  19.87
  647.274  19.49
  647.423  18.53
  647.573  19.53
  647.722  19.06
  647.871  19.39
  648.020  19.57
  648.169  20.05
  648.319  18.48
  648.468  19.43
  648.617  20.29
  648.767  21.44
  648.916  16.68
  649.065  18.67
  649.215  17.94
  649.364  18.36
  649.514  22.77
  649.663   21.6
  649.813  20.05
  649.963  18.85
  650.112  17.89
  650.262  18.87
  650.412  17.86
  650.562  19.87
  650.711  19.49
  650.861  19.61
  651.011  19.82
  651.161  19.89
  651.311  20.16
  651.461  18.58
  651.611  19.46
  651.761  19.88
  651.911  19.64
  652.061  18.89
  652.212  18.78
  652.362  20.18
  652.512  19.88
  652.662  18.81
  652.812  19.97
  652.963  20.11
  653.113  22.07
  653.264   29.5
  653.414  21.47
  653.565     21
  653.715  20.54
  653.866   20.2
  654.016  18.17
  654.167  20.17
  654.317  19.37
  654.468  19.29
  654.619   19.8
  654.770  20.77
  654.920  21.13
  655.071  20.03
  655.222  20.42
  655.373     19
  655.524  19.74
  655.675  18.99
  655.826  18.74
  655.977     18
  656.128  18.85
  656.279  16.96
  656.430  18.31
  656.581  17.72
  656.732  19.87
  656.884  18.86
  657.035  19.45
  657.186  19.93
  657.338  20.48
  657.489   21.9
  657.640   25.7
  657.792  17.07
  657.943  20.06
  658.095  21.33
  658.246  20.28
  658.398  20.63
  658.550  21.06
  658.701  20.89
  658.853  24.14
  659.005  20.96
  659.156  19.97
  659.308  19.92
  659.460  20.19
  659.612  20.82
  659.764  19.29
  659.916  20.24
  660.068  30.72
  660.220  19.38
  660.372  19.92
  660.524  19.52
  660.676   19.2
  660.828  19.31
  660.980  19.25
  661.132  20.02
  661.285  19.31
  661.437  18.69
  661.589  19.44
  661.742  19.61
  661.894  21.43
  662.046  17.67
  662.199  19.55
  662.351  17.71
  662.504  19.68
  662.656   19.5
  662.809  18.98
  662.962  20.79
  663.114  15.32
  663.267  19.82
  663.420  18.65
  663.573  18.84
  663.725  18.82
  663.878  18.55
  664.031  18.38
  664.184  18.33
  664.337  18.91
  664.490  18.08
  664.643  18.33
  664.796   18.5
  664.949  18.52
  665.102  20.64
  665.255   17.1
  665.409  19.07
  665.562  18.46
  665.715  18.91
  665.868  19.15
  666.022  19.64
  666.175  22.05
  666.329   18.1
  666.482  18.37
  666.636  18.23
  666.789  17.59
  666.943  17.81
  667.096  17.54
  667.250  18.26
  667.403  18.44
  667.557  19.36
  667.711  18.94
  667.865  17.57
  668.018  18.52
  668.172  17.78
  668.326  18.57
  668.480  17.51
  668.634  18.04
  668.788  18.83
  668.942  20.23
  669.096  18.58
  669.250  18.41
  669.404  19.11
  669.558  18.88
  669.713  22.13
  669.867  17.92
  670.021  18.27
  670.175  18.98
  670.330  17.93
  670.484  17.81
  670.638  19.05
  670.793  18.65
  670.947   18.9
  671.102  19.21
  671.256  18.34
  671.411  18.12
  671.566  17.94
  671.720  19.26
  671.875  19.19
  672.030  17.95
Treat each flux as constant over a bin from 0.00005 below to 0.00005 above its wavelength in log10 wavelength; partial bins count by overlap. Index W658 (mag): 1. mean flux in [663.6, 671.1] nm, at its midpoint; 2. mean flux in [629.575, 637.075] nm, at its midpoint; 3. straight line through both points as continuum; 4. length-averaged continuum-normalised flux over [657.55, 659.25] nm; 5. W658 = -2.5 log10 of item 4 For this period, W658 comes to -0.131 mag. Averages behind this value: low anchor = 18.8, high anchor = 18.7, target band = 21.1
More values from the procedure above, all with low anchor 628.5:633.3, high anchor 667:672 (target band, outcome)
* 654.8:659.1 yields -0.073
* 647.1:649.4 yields -0.021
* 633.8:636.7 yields 0.015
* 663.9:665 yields 0.013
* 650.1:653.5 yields -0.073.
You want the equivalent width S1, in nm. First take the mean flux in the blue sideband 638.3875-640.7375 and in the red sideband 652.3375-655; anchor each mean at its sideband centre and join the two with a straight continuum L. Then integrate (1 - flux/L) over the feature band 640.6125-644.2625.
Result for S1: 0.13 nm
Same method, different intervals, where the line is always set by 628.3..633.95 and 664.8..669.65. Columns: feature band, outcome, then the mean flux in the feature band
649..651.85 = -0.10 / 19.5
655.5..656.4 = 0.01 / 18.5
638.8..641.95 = -0.03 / 19.1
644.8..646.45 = -0.03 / 19.2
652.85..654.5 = -0.21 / 21.1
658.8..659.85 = -0.11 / 20.7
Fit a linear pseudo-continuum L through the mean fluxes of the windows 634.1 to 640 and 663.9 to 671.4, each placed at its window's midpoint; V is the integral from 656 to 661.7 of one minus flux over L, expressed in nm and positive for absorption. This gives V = -0.43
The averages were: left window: 19.2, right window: 18.7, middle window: 20.2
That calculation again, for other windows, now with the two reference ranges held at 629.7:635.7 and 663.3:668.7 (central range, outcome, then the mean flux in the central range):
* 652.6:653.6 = -0.18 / 21.9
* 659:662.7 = -0.29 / 20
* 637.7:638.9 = -0.08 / 20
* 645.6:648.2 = -0.11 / 19.5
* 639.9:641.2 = -0.02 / 19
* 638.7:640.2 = -0.06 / 19.5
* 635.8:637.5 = -0.01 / 18.9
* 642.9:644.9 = -0.06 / 19.3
